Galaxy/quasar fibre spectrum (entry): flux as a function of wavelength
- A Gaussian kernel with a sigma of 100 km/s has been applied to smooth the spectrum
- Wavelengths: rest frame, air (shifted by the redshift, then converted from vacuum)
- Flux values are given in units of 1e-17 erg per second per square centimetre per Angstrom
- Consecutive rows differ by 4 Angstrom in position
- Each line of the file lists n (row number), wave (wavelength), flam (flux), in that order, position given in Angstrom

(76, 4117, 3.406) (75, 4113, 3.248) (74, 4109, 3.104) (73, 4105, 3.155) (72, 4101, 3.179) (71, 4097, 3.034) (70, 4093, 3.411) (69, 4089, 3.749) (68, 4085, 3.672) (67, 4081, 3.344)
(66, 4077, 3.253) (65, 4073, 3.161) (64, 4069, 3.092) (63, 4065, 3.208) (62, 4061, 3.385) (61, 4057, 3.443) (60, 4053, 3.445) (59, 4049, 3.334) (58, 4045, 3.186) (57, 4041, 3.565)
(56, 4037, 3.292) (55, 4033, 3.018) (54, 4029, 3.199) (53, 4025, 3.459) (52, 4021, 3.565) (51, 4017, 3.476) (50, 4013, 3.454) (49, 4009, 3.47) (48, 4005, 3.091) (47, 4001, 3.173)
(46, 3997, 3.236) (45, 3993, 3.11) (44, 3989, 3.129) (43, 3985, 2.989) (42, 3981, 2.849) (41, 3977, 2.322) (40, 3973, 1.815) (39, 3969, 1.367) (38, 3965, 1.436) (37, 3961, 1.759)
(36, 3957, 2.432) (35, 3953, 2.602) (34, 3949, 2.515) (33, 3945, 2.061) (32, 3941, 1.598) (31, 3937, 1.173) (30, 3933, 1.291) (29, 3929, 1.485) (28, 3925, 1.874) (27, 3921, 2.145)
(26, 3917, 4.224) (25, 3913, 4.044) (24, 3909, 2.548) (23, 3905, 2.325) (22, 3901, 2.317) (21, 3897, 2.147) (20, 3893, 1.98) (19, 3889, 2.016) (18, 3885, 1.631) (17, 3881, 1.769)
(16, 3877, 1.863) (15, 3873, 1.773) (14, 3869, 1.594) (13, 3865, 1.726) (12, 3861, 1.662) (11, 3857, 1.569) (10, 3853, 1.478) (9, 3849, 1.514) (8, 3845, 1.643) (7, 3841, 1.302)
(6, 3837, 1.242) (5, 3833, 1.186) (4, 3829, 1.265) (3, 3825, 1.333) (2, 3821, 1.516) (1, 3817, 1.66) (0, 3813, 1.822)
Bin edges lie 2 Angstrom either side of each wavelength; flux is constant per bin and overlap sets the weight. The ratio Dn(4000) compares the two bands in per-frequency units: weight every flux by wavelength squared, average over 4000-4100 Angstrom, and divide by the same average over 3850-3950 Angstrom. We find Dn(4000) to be 1.8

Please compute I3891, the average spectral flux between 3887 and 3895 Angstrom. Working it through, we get 2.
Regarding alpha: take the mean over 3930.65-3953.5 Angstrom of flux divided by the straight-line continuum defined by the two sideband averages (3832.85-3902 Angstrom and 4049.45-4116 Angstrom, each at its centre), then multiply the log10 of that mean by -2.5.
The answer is 0.24 mag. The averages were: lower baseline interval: 1.69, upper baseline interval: 3.31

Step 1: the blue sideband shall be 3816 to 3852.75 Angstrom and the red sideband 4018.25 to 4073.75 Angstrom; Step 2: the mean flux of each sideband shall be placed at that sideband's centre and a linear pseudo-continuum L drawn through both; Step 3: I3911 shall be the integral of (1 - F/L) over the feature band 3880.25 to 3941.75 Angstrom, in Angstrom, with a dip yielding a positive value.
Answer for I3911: -3.0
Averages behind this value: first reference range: 1.4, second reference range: 3.32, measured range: 2.18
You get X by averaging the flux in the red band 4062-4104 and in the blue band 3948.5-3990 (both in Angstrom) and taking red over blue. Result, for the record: 1.46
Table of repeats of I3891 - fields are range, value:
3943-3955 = 2.39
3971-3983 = 2.33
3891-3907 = 2.19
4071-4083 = 3.25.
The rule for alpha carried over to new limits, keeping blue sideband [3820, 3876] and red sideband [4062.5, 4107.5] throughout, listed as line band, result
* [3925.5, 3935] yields 0.40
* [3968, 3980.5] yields 0.23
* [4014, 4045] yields -0.17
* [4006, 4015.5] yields -0.25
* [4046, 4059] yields -0.12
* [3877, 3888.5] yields -0.01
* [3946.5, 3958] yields -0.10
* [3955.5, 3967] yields 0.26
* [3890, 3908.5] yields -0.17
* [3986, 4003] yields -0.21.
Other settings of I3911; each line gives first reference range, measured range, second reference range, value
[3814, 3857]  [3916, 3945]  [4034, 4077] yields 4.1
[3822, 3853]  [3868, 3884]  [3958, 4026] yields -0.3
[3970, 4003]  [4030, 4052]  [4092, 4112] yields -2.4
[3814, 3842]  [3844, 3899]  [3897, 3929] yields 7.7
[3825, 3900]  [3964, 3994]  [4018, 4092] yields 3.5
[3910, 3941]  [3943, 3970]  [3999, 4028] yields 6.1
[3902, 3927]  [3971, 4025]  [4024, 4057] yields 1.6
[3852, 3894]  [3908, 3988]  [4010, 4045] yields 8.1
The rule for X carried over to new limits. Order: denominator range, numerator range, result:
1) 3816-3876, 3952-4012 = 1.73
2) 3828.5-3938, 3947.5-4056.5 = 1.53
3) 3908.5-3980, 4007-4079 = 1.55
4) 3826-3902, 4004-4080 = 2.01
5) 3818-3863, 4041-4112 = 2.31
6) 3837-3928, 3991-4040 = 1.63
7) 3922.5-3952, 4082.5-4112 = 1.90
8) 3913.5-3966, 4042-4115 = 1.56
